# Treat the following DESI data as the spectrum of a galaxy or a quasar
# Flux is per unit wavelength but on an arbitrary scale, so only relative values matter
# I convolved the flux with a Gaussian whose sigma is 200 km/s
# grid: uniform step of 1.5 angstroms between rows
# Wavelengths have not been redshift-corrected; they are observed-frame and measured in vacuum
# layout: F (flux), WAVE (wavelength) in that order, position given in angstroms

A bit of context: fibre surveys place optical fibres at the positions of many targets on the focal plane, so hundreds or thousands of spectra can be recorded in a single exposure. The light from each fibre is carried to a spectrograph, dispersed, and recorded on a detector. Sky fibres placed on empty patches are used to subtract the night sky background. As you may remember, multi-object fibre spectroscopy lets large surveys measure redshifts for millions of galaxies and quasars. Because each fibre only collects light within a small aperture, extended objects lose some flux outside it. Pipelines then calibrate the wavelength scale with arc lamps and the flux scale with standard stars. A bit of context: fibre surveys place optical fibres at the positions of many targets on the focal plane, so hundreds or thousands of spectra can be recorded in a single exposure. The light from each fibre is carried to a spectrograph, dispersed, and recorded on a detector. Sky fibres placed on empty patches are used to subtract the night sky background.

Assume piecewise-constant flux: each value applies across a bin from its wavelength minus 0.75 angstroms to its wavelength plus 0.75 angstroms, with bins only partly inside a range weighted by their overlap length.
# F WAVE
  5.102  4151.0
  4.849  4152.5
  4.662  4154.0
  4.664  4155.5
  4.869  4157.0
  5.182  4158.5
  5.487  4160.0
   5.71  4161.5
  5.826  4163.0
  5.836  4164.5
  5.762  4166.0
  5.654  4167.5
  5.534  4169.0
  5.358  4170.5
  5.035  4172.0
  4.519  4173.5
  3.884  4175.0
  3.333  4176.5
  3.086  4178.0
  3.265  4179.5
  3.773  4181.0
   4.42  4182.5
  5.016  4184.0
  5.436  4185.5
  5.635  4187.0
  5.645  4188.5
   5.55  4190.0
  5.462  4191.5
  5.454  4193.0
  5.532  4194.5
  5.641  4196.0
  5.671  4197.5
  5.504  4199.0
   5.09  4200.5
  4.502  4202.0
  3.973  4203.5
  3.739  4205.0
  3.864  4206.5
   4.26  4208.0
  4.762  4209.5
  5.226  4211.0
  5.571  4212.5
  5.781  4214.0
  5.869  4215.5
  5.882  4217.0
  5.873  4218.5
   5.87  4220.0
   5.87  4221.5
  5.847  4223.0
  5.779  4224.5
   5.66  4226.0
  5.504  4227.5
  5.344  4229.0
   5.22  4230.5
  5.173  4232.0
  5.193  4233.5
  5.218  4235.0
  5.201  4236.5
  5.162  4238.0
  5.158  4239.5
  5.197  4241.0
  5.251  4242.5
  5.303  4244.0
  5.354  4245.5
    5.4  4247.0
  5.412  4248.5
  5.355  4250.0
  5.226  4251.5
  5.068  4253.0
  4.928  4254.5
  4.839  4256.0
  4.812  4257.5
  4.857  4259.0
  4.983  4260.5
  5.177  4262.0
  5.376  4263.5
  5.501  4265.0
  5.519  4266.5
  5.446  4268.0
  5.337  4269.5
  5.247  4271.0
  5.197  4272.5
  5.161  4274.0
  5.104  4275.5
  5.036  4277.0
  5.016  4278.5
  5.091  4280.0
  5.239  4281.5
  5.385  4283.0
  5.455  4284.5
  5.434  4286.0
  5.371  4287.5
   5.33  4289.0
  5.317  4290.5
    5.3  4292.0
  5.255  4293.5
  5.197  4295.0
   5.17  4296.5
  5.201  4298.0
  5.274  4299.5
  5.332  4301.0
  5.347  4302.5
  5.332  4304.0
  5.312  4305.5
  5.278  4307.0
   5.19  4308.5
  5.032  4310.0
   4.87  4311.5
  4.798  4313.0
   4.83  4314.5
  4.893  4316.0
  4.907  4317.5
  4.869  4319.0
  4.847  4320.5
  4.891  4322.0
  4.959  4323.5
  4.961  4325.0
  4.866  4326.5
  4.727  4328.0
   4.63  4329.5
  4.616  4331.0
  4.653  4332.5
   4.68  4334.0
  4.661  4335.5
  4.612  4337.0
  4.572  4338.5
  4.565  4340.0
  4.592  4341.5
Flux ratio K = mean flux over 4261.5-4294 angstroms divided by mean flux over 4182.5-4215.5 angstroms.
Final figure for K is 1.0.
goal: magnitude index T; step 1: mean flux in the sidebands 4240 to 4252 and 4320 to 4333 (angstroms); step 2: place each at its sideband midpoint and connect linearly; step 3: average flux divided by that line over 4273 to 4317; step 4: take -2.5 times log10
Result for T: -0.04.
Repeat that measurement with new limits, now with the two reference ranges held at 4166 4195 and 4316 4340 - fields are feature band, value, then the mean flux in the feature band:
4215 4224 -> -0.21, 5.87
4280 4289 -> -0.12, 5.35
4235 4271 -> -0.09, 5.21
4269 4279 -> -0.08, 5.16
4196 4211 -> 0.03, 4.68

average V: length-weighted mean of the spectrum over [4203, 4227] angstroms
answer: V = 5.26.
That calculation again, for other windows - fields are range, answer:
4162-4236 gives 5.12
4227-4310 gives 5.24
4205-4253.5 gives 5.32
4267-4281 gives 5.19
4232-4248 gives 5.24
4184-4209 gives 5.06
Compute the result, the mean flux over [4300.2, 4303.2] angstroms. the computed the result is 5.34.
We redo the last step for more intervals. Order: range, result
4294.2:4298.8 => 5.19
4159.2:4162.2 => 5.59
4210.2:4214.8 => 5.52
